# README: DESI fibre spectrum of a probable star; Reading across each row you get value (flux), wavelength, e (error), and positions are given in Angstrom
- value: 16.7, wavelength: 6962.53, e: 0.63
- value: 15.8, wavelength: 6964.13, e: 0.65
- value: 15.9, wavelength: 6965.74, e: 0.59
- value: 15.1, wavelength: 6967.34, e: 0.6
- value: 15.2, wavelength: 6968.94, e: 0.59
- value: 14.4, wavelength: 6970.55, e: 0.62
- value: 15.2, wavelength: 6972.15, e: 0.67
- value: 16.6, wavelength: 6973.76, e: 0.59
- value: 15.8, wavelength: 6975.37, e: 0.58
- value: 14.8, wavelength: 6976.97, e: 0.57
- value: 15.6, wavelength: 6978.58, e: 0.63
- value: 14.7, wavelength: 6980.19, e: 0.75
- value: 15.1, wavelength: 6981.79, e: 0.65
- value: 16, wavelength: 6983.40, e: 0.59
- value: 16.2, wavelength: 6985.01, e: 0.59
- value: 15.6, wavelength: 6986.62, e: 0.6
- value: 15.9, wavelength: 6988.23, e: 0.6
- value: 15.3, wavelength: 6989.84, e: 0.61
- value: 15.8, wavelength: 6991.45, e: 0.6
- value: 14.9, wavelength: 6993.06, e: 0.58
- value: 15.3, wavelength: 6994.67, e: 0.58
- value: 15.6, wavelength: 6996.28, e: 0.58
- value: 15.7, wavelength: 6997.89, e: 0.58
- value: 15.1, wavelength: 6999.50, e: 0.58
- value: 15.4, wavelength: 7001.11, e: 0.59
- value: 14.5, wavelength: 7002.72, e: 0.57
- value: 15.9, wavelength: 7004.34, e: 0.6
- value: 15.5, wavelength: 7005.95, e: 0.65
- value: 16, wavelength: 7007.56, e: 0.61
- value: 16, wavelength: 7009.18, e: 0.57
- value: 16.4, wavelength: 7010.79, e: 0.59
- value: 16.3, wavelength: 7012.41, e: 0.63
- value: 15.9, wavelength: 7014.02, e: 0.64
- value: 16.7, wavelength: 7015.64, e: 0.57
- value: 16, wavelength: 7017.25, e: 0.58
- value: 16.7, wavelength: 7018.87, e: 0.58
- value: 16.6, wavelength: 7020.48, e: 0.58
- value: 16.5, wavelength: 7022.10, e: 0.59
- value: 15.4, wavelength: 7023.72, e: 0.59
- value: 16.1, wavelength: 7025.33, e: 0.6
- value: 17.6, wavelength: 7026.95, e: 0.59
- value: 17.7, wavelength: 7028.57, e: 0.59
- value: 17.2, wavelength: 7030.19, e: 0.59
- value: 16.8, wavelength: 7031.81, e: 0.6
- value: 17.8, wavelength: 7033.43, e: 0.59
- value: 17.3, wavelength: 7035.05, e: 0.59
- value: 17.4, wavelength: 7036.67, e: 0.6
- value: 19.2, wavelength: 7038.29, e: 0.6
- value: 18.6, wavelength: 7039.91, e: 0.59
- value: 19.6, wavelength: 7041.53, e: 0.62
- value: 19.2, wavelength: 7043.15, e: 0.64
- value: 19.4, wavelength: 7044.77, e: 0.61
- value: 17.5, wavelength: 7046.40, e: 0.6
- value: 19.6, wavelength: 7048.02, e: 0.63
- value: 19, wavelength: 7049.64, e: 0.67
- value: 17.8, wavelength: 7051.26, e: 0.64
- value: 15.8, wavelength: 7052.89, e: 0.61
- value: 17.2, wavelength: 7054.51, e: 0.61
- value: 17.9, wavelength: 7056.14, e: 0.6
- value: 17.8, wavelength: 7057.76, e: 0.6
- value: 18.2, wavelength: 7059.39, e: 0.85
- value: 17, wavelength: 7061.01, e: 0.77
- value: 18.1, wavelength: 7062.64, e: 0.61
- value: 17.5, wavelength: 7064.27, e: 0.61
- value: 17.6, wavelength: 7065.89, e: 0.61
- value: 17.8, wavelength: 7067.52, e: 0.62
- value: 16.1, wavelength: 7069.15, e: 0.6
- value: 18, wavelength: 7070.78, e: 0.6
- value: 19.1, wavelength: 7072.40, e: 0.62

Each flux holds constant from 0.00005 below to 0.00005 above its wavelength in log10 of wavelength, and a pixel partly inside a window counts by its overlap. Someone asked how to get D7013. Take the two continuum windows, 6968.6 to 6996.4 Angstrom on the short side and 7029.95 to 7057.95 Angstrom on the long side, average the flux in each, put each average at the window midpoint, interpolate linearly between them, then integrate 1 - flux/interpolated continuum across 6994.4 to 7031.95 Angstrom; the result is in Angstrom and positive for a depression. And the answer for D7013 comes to 1.4 Angstrom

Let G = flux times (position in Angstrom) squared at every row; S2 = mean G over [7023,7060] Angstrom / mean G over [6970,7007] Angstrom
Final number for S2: 1.17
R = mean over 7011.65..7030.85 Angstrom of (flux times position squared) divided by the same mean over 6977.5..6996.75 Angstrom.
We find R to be 1.08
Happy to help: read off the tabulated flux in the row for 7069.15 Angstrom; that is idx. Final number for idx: 16.1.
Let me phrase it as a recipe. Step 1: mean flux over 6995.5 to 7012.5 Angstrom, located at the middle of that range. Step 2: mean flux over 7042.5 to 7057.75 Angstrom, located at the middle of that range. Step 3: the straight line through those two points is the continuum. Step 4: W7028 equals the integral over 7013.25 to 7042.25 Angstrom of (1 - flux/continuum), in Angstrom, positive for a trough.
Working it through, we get -0.4 Angstrom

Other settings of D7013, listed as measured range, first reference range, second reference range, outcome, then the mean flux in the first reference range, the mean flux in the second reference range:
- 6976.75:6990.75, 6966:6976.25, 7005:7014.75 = 0.1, 15.4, 16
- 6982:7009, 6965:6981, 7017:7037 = 0.7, 15.3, 16.9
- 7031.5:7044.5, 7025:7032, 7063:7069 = -0.8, 17.2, 17.5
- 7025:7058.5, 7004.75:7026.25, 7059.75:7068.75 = -2.1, 16.2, 17.6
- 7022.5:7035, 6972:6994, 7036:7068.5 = 0.2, 15.5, 18.1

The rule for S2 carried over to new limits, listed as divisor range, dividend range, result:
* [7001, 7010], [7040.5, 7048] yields 1.23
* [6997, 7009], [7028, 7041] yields 1.16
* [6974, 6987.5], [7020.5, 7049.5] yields 1.17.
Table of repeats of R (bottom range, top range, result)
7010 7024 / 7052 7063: 1.08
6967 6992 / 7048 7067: 1.17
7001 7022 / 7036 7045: 1.19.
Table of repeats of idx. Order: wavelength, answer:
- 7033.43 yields 17.8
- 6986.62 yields 15.6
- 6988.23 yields 15.9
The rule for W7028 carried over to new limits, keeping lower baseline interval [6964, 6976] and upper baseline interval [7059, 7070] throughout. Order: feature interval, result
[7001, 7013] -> 0.36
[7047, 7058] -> -0.43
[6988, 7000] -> 0.40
